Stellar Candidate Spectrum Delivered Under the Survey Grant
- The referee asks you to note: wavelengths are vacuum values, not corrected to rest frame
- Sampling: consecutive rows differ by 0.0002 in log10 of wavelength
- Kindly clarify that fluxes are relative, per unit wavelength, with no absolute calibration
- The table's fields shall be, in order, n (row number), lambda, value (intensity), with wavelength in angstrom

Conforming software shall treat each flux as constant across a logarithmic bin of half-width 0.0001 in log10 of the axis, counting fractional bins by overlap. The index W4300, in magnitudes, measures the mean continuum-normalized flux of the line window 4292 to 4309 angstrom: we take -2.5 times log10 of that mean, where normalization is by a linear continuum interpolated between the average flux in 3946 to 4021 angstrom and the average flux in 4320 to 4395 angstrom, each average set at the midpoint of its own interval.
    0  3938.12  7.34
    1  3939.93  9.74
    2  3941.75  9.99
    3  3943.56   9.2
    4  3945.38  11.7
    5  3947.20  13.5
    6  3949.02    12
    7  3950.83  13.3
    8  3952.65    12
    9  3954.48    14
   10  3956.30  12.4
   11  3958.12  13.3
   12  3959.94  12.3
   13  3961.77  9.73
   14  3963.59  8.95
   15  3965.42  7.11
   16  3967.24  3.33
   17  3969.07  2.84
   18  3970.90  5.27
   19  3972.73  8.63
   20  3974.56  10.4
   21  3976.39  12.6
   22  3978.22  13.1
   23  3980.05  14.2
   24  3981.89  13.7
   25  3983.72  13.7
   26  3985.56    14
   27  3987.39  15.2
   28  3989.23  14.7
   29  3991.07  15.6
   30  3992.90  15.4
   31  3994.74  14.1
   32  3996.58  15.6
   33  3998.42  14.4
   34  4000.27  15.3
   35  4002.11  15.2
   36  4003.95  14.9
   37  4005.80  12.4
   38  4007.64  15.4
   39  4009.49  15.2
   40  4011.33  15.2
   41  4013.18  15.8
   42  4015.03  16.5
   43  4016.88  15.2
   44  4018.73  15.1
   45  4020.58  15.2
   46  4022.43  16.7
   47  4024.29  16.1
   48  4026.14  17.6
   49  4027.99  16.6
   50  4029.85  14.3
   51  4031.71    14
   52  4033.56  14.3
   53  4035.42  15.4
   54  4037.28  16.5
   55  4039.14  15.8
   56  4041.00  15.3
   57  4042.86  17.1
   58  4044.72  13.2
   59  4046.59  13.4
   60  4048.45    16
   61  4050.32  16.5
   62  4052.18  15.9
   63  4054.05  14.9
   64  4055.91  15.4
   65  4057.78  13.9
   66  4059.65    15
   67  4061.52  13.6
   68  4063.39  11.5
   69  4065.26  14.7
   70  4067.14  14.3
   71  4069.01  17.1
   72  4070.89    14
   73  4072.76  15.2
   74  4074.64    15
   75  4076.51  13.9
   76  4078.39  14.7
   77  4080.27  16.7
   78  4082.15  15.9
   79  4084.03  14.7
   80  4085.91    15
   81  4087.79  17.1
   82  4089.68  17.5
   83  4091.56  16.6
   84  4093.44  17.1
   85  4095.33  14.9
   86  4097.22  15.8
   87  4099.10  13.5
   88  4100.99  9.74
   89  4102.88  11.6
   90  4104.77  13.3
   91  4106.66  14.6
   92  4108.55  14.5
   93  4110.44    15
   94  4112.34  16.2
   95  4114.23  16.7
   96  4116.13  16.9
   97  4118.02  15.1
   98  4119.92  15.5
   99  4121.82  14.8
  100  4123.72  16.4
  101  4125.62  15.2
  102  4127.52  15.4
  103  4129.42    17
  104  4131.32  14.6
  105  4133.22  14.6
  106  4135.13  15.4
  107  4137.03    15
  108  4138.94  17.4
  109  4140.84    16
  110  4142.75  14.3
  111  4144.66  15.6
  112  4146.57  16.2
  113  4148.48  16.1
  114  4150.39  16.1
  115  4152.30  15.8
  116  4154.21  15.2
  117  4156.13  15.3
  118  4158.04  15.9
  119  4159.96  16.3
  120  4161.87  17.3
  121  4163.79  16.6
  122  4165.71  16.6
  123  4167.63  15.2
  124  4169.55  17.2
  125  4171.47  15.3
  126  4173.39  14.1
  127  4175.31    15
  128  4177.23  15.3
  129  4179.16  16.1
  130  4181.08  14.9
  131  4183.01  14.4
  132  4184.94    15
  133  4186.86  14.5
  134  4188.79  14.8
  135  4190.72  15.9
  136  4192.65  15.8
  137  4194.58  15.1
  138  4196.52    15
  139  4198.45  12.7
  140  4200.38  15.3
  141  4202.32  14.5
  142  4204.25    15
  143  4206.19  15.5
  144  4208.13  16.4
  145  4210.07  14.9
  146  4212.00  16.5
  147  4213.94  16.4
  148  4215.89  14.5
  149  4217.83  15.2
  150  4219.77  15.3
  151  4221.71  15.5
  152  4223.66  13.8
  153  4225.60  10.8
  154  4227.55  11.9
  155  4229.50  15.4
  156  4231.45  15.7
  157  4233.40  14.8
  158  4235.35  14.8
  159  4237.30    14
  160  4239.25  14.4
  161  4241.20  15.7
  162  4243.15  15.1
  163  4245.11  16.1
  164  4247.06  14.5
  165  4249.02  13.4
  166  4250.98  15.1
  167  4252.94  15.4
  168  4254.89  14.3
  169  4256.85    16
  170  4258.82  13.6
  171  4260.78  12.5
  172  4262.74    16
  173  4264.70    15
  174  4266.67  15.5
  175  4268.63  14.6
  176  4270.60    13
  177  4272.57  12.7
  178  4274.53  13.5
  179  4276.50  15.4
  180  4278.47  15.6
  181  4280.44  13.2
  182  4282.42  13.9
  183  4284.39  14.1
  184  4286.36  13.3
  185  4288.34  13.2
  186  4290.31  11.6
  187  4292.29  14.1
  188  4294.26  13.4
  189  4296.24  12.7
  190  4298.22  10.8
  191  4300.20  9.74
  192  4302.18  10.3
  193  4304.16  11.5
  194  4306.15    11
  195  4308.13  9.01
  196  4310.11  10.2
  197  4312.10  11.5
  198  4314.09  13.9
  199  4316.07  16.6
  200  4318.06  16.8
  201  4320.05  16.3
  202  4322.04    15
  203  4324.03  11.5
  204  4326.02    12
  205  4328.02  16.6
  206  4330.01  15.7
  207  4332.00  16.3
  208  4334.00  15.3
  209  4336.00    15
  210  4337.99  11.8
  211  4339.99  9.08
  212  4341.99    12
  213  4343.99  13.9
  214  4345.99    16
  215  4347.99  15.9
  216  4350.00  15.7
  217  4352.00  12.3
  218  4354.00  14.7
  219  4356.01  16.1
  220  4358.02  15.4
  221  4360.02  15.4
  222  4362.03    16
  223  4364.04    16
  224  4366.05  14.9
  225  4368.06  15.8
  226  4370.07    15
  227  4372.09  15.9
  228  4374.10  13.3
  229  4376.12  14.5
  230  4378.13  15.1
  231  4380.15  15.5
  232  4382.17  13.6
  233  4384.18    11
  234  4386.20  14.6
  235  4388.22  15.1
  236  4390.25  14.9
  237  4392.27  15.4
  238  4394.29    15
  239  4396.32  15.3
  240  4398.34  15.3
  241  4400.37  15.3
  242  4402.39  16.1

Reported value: 0.254 mag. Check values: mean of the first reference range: 12.8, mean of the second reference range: 14.5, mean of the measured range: 11.3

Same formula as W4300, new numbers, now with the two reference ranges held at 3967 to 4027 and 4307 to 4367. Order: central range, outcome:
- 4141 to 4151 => -0.127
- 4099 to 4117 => -0.026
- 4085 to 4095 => -0.193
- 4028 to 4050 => -0.102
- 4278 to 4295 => 0.048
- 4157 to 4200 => -0.105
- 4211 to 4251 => -0.048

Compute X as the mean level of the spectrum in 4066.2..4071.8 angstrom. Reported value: 15.1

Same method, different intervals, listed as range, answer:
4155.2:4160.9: 15.8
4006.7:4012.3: 15.3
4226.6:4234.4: 14.4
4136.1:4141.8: 16.1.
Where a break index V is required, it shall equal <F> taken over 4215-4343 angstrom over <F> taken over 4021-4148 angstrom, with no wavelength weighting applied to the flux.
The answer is 0.91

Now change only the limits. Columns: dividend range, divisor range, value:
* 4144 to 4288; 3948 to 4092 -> 1.06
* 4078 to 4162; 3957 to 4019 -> 1.21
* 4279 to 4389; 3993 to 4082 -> 0.91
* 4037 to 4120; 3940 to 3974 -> 1.51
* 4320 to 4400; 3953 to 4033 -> 1.10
